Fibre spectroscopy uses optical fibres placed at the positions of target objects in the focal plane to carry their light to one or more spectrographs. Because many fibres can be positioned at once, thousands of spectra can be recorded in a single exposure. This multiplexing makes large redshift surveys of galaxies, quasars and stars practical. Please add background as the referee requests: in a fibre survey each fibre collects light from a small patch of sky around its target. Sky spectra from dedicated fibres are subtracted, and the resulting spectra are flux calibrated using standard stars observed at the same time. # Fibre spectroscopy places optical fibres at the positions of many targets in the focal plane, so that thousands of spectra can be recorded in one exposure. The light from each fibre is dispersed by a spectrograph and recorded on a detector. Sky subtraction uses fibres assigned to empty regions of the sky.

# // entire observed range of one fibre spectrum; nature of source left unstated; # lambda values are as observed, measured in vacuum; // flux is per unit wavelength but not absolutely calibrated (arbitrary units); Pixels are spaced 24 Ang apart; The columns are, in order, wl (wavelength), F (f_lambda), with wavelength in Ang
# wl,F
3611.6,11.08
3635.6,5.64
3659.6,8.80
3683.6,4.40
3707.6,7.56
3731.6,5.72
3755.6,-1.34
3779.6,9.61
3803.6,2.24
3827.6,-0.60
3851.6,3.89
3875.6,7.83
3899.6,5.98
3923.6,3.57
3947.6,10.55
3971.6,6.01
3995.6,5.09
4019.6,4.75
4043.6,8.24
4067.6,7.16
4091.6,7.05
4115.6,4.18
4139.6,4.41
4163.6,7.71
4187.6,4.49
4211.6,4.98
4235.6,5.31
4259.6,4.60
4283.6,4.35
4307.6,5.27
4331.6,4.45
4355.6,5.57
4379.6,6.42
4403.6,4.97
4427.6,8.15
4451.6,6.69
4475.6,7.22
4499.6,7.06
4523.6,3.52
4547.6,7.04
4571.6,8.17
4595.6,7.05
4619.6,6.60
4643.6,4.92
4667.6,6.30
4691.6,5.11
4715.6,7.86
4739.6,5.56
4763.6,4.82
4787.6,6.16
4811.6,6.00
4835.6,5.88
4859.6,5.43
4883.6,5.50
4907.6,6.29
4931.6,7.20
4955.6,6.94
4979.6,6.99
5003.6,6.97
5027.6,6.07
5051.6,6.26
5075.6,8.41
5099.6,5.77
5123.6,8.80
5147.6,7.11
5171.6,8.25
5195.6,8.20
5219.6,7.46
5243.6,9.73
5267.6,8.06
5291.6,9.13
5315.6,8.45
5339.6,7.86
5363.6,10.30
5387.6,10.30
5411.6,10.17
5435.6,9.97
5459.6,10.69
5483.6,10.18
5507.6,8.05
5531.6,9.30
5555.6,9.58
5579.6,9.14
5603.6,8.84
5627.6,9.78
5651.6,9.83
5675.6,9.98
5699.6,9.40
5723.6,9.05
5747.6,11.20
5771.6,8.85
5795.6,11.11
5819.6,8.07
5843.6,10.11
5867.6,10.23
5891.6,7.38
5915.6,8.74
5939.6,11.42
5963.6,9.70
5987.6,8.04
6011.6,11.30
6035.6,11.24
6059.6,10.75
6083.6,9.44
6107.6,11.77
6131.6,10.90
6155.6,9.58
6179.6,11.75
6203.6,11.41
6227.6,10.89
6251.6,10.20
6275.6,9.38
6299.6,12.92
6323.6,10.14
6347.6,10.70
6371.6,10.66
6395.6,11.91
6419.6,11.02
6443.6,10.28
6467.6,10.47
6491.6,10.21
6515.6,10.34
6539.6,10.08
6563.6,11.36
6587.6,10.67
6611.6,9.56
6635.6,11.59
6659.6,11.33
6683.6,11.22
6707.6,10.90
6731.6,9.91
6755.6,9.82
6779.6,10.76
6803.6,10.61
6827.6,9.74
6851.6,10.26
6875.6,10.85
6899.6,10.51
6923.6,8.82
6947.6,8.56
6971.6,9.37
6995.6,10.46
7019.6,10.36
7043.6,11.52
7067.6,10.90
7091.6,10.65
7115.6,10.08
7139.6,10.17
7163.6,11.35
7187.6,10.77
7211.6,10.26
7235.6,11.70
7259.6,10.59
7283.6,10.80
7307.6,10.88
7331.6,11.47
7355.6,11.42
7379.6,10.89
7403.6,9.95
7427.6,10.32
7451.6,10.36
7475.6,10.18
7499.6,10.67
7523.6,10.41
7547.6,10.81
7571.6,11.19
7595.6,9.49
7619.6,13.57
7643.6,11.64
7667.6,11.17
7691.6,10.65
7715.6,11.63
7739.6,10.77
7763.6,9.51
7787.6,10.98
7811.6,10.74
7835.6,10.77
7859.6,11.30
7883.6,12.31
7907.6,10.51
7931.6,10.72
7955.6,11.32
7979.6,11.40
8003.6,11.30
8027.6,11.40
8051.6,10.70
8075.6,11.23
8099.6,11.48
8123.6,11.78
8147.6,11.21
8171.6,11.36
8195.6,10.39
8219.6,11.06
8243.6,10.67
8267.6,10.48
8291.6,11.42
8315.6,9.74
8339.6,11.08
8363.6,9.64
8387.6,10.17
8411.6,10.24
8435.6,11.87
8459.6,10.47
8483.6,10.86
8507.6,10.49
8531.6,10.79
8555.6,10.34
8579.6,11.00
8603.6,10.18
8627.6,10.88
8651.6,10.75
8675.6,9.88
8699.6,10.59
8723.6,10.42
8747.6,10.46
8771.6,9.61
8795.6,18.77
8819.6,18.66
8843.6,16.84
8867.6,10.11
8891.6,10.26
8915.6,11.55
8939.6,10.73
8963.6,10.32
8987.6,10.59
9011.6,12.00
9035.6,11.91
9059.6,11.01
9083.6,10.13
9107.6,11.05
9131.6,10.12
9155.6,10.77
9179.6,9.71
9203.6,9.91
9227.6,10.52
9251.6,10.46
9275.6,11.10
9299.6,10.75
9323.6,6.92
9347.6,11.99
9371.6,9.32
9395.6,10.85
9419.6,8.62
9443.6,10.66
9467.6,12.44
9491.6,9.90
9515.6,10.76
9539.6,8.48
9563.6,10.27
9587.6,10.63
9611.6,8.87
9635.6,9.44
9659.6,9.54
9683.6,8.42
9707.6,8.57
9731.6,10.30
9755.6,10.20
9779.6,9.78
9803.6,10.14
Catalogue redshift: 0.342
